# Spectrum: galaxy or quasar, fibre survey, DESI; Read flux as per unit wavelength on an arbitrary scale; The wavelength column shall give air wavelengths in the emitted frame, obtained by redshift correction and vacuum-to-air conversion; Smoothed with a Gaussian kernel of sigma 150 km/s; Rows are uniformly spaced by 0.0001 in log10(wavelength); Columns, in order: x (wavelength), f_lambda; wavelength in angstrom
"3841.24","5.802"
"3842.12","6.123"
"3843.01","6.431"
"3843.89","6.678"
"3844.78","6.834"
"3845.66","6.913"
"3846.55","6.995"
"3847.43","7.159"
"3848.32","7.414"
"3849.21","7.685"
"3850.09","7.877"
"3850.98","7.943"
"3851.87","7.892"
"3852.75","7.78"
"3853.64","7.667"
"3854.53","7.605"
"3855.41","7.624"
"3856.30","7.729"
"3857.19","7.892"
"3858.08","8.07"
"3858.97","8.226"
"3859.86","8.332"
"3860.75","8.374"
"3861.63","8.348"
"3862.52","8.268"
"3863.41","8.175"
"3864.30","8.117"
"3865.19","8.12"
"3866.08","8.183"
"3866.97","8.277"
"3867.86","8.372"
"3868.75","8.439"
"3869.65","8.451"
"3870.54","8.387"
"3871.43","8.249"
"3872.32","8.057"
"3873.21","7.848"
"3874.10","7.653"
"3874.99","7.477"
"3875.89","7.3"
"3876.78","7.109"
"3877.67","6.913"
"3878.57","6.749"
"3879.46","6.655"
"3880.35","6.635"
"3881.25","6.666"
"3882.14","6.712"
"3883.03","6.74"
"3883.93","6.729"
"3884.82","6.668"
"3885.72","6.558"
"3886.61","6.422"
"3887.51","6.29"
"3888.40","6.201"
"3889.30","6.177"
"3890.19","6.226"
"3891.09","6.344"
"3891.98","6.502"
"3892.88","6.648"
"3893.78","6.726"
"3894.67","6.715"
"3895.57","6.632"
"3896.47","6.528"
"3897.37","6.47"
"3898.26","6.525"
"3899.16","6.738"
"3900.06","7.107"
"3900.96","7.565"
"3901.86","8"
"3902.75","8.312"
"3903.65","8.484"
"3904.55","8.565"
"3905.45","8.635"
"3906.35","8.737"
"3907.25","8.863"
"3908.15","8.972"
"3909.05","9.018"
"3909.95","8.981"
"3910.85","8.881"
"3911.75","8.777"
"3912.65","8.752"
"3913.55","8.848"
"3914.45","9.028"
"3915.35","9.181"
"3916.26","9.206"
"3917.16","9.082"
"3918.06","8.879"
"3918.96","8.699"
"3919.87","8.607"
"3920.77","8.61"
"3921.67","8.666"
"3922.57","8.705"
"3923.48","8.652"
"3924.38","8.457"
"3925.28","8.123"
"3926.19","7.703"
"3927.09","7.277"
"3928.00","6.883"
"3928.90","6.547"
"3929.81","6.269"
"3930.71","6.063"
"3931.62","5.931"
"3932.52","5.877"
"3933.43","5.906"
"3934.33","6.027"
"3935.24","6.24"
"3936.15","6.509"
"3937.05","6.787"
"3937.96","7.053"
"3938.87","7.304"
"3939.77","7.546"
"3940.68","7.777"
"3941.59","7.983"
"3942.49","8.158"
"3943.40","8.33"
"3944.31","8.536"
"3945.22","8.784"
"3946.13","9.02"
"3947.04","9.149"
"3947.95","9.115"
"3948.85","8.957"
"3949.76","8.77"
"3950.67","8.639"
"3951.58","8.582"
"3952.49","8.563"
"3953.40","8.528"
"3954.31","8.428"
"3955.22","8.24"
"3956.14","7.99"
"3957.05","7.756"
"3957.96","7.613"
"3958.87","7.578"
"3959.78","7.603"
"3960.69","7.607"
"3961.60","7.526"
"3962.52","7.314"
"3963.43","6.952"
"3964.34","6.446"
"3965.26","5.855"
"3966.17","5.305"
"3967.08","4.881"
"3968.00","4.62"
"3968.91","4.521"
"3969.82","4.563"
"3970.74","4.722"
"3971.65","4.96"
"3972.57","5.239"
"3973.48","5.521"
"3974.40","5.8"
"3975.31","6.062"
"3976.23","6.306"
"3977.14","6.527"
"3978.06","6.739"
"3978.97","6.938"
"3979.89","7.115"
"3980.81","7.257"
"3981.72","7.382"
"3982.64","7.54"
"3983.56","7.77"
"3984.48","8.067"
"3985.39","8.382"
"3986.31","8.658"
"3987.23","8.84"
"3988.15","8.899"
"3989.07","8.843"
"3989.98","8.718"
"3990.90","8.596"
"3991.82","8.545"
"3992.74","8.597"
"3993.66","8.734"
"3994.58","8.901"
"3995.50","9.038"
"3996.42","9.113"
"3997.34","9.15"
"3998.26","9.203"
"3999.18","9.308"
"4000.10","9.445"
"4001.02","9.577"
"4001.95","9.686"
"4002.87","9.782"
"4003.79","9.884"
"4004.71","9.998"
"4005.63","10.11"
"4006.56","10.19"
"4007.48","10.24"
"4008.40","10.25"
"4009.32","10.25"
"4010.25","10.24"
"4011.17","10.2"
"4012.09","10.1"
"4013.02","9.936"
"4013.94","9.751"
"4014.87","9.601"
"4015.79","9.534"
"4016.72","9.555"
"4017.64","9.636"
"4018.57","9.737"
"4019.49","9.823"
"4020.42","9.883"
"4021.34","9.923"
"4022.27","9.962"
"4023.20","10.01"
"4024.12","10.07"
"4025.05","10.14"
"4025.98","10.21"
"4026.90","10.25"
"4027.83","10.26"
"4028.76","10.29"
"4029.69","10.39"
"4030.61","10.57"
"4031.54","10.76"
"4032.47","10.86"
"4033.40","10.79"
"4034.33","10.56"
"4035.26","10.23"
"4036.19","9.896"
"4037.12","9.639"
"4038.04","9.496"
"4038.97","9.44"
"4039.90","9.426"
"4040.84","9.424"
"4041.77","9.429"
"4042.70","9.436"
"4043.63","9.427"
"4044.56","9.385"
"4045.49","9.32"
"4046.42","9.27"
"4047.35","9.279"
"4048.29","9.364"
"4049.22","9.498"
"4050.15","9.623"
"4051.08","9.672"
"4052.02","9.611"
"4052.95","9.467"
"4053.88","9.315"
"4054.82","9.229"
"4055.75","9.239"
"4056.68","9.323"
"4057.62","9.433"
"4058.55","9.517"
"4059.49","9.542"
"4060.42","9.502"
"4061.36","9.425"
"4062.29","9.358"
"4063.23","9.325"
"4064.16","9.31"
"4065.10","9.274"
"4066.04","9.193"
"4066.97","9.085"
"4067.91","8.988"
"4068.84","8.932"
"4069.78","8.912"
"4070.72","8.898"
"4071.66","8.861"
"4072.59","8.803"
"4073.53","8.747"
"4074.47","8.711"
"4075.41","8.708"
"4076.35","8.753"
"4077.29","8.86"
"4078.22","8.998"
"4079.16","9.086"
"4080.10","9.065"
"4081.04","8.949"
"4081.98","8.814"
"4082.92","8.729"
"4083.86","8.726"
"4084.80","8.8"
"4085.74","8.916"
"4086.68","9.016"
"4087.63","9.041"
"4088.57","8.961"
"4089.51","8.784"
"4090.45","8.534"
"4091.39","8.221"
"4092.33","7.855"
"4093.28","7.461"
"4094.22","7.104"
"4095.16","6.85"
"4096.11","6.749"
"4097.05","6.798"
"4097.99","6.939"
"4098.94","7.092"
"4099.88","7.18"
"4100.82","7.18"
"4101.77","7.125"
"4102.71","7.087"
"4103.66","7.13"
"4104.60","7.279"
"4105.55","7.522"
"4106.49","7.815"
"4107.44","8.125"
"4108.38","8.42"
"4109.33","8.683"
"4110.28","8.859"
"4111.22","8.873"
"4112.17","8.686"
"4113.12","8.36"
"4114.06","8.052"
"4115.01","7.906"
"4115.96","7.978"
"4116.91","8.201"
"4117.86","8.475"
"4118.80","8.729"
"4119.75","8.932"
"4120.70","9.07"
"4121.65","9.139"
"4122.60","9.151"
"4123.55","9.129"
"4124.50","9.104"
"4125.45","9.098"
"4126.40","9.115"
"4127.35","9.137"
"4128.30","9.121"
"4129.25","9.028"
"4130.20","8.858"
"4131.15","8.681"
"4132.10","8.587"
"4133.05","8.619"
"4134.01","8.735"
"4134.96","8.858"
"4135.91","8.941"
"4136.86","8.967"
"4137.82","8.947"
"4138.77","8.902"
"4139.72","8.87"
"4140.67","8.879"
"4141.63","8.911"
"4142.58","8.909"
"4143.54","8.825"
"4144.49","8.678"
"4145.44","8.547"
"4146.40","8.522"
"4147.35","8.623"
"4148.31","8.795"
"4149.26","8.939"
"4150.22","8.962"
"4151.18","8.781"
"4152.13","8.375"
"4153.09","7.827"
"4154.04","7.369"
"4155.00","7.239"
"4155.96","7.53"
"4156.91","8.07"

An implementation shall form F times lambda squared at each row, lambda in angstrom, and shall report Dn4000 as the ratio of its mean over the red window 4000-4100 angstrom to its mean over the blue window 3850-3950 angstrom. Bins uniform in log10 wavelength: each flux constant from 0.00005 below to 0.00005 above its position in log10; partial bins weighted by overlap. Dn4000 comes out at 1.3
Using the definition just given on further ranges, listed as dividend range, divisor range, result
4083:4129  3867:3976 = 1.22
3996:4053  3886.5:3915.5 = 1.37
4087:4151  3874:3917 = 1.26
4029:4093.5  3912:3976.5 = 1.33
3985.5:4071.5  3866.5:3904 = 1.45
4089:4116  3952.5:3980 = 1.27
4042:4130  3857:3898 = 1.32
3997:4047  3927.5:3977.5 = 1.46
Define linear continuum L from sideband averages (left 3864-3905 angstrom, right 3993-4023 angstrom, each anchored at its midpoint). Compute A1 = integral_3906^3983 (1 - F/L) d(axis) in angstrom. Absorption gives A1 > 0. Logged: 7.95 angstrom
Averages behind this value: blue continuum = 7.22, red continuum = 9.7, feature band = 7.49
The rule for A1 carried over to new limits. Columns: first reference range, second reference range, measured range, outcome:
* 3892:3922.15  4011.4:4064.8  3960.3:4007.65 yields 7.43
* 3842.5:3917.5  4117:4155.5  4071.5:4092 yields -0.73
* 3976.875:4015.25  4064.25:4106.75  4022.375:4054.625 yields -4.46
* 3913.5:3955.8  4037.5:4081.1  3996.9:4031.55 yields -4.59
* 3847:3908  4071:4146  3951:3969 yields 1.55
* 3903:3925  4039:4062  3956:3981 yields 7.58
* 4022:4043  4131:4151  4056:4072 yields 0.78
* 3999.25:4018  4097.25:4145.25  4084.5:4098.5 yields 1.34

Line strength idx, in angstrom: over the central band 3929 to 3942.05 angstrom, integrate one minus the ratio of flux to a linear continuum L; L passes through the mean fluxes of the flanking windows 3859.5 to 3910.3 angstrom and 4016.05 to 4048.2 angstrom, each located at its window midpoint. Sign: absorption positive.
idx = 2.6 angstrom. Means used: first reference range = 7.49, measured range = 6.66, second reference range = 9.89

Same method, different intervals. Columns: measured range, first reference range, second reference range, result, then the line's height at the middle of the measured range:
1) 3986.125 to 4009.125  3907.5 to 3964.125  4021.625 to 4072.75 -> -1.1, 8.89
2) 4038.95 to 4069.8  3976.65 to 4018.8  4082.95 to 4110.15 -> -3.7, 8.35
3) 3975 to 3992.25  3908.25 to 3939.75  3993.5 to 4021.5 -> 2.7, 9.17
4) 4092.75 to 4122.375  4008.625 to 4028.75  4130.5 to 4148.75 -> 3.9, 9.09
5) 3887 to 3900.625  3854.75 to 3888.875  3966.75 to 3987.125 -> 1.4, 7.31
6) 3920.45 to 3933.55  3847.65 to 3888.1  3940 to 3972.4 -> 0.2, 7.46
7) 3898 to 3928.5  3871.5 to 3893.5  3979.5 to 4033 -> -3.8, 7.48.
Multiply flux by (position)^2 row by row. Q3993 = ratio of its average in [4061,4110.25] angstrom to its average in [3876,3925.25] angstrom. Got 1.20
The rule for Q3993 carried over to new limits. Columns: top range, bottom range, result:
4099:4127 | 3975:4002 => 1.07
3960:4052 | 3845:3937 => 1.22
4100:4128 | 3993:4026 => 0.90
